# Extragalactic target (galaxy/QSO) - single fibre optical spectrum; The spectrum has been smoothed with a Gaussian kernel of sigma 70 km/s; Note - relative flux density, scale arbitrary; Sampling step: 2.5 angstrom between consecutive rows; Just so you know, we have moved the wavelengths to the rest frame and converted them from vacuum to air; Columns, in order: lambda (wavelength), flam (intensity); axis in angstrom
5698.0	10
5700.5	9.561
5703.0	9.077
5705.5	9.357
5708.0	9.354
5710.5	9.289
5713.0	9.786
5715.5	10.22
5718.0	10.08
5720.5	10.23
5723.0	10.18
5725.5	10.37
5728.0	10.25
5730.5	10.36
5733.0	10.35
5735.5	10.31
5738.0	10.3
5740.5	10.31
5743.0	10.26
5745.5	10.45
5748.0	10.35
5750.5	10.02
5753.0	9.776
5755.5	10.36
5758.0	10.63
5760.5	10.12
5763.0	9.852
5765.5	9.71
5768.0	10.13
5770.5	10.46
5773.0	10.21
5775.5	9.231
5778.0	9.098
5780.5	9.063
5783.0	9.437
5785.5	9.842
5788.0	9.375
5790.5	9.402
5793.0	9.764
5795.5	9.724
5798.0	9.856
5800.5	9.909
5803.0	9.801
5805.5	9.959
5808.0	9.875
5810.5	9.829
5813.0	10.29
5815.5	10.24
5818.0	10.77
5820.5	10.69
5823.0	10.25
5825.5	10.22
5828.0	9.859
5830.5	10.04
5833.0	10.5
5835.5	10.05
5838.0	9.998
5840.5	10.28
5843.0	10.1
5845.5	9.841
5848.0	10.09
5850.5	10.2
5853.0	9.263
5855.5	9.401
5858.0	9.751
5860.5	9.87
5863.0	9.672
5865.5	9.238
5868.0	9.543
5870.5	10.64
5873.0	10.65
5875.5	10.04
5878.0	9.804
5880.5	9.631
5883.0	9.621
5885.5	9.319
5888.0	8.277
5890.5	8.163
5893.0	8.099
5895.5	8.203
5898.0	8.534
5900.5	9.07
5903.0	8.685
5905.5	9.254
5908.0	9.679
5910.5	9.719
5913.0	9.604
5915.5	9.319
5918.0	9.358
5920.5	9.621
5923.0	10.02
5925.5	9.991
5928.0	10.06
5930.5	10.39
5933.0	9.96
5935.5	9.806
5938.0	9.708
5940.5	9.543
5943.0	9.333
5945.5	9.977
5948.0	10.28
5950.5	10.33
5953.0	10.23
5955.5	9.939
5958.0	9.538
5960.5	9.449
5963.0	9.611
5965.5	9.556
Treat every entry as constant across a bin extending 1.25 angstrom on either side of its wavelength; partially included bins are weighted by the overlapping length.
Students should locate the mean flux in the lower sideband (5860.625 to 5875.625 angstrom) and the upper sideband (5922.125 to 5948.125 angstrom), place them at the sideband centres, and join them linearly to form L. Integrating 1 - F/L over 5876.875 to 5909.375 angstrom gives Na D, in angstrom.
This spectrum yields 3.22 angstrom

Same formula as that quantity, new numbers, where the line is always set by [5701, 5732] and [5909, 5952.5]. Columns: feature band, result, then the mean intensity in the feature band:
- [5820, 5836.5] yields -0.6 angstrom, 10.2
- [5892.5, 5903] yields 1.4 angstrom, 8.53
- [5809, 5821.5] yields -0.6 angstrom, 10.3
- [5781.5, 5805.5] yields 0.4 angstrom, 9.69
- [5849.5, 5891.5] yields 1.0 angstrom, 9.6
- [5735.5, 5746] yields -0.5 angstrom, 10.3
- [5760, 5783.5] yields 0.3 angstrom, 9.73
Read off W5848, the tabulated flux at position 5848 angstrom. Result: 10.09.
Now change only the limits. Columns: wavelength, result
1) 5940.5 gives 9.543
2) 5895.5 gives 8.203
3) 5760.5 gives 10.12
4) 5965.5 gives 9.556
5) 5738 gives 10.3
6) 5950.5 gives 10.33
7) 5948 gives 10.28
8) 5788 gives 9.375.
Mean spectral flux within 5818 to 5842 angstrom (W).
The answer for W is 10.2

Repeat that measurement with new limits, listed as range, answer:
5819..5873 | 10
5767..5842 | 9.94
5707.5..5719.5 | 9.78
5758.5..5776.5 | 10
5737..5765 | 10.2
